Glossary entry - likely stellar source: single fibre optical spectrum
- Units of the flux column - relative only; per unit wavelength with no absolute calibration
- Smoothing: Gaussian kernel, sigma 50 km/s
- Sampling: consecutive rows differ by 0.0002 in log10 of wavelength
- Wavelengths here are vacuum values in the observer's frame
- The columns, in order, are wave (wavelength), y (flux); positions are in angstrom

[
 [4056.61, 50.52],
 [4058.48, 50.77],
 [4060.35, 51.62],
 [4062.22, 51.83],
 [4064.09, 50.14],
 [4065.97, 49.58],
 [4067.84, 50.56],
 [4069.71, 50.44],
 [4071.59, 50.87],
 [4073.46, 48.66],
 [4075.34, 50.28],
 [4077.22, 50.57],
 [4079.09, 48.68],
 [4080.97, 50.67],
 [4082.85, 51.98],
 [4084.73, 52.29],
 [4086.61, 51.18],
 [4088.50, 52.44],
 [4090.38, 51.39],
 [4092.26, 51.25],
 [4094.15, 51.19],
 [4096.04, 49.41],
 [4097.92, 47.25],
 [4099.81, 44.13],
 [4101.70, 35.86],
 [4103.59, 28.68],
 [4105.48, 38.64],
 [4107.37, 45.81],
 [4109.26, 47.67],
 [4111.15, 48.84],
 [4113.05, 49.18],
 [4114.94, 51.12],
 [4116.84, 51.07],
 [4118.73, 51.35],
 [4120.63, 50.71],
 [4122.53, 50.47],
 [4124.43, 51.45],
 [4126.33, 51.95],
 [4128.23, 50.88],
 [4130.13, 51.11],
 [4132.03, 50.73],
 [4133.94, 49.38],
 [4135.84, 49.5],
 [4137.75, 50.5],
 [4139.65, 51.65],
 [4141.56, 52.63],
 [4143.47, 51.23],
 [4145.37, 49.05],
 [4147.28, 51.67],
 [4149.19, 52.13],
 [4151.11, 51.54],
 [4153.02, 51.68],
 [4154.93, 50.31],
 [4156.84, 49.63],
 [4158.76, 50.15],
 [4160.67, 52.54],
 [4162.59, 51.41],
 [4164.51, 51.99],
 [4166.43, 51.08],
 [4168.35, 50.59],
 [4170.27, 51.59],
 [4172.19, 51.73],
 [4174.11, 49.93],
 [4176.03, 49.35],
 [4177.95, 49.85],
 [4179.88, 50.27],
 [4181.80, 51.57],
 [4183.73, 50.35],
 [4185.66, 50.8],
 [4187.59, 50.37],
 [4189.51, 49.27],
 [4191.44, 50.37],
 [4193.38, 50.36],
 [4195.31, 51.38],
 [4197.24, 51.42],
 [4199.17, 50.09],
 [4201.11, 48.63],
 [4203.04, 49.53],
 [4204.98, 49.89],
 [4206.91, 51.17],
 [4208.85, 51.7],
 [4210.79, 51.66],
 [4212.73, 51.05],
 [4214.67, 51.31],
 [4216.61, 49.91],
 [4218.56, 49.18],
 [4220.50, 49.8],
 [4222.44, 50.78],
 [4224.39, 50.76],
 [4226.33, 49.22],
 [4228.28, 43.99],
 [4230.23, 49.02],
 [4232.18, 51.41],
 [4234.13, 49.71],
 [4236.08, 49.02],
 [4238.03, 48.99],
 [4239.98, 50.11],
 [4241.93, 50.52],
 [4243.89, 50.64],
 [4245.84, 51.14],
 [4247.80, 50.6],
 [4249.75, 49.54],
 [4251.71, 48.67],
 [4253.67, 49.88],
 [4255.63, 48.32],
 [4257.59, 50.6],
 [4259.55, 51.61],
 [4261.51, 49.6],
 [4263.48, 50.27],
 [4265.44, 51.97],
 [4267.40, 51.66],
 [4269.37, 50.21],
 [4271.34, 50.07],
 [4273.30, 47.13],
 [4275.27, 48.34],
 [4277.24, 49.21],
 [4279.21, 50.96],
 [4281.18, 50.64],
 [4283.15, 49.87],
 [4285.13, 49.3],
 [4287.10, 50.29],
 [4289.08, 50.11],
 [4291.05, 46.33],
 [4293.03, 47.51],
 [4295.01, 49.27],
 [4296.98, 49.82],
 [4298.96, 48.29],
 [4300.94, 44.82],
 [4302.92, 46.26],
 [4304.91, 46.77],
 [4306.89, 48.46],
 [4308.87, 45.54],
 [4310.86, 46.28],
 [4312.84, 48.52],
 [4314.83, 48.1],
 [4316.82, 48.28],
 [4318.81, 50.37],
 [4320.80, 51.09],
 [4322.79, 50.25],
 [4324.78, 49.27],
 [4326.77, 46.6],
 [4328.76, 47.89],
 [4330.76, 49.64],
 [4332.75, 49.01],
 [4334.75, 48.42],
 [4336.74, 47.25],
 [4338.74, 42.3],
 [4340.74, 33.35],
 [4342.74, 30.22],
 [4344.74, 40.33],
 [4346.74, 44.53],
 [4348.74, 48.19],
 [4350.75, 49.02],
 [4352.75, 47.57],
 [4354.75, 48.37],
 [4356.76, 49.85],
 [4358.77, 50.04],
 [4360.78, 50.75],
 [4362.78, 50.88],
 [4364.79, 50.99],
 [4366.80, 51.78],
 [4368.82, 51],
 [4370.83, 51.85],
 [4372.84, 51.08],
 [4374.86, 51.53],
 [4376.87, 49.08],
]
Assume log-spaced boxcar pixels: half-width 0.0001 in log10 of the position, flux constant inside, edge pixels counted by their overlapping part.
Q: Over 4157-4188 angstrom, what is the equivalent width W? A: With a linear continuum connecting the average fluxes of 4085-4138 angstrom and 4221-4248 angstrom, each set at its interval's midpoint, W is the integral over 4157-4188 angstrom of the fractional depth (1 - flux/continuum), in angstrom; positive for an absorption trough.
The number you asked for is -1.1 angstrom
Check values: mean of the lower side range 48.3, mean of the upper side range 49.7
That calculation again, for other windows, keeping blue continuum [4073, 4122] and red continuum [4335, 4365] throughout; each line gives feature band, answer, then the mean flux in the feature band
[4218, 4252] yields -2.1 angstrom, 49.7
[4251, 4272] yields -1.7 angstrom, 50.3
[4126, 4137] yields -0.6 angstrom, 50.5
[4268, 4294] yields -1.7 angstrom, 49.3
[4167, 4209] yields -2.9 angstrom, 50.5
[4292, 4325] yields -1.6 angstrom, 48.1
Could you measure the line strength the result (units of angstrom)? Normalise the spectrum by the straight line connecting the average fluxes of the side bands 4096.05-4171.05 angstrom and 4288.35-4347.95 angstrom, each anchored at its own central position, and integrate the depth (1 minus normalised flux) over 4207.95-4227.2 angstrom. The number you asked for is -1.0 angstrom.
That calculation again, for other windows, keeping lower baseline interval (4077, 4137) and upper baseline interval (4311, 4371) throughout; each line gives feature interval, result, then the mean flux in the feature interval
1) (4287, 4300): -0.3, 48.7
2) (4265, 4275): -0.5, 50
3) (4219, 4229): -0.2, 49.1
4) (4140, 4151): -0.7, 51.3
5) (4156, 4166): -0.6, 51.1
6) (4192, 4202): -0.5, 50.3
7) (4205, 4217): -0.7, 51.1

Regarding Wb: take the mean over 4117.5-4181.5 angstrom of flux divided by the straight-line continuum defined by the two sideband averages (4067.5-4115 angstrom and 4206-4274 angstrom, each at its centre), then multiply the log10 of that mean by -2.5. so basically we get -0.047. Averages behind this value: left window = 47.9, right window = 50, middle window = 50.9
